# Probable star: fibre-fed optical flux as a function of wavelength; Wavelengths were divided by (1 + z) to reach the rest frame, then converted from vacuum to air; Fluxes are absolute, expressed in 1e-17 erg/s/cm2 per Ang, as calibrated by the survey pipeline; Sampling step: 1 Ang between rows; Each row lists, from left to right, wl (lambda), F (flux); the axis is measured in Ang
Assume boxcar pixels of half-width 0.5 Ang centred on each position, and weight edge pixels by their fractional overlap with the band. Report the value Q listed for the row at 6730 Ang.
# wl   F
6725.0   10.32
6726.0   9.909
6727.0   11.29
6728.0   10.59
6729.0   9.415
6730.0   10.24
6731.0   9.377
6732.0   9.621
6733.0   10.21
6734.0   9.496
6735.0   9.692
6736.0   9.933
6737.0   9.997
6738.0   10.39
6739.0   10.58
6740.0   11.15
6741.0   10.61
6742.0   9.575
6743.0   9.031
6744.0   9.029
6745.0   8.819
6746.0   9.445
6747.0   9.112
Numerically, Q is 10.24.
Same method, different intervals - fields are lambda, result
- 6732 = 9.621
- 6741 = 10.61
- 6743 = 9.031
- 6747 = 9.112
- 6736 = 9.933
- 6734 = 9.496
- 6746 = 9.445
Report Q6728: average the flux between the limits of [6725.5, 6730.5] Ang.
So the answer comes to 10.3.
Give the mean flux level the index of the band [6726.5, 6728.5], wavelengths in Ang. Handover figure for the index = 10.9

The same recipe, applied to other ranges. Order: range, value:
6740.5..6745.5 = 9.41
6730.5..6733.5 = 9.74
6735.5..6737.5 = 9.96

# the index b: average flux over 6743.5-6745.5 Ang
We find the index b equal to 8.92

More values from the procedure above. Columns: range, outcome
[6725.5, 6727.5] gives 10.6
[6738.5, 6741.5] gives 10.8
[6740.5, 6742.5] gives 10.1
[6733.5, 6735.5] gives 9.59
